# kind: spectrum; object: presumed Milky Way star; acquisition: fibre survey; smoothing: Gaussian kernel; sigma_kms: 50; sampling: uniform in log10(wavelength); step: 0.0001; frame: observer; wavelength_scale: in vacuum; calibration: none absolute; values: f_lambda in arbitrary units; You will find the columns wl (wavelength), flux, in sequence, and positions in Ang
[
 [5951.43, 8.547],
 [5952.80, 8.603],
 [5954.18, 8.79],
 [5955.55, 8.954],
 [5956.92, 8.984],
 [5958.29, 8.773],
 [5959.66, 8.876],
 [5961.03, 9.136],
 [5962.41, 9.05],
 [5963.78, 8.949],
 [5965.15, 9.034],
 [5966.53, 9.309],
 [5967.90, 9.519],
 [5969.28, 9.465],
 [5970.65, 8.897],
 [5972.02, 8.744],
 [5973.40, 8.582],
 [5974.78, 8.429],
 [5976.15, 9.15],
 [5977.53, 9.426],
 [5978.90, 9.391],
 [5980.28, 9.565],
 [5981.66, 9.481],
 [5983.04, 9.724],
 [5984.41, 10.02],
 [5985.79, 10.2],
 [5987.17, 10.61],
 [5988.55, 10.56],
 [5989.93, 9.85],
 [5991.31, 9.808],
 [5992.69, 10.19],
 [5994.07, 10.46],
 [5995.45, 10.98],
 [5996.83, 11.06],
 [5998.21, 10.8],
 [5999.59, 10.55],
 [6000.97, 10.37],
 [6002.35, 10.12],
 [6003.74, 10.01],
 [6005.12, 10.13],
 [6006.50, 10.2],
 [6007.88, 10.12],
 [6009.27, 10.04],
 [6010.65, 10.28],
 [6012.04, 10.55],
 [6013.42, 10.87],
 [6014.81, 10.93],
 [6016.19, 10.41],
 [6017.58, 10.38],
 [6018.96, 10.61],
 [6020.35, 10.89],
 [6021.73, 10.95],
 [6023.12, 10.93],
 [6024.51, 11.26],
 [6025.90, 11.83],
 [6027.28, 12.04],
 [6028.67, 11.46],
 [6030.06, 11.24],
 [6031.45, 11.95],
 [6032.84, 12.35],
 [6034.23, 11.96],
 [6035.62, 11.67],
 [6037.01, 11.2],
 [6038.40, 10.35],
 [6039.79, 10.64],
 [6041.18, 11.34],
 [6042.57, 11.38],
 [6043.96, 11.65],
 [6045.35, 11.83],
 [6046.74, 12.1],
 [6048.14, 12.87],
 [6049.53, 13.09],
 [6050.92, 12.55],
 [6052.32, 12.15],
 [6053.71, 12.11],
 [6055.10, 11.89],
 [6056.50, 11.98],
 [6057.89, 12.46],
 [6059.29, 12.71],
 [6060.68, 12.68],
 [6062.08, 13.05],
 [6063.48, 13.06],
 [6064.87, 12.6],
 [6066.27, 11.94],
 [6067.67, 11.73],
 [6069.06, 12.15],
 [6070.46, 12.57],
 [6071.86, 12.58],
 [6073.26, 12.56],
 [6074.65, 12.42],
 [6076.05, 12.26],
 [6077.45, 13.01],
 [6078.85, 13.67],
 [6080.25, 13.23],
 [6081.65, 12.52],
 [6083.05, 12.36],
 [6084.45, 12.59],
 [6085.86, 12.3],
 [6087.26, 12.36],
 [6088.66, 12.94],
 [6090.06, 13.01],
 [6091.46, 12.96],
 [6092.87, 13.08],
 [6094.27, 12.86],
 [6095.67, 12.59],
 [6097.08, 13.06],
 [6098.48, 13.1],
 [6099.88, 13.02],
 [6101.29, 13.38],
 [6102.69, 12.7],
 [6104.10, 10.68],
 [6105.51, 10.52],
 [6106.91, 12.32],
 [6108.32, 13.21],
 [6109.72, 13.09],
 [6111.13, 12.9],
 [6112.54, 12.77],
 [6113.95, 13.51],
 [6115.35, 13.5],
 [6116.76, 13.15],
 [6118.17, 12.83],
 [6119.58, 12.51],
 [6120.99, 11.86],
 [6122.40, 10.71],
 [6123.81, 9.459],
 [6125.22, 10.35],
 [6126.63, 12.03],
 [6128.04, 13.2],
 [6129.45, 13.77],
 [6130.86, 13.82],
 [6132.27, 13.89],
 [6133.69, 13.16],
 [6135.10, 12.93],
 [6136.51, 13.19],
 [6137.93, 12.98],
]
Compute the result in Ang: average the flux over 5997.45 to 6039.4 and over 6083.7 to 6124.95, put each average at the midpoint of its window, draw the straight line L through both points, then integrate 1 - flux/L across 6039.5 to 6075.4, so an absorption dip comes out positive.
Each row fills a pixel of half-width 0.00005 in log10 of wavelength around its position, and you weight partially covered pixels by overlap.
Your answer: -2.0 Ang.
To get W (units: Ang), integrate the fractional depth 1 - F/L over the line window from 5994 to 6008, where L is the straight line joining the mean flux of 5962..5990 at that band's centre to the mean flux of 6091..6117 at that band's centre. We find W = -0.53 Ang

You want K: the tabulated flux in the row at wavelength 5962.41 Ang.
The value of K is 9.05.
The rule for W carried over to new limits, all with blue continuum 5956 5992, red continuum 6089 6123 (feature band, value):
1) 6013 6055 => -2.5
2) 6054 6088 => -2.2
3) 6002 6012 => 0.0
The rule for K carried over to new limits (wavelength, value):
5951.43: 8.547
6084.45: 12.59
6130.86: 13.82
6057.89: 12.46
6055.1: 11.89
